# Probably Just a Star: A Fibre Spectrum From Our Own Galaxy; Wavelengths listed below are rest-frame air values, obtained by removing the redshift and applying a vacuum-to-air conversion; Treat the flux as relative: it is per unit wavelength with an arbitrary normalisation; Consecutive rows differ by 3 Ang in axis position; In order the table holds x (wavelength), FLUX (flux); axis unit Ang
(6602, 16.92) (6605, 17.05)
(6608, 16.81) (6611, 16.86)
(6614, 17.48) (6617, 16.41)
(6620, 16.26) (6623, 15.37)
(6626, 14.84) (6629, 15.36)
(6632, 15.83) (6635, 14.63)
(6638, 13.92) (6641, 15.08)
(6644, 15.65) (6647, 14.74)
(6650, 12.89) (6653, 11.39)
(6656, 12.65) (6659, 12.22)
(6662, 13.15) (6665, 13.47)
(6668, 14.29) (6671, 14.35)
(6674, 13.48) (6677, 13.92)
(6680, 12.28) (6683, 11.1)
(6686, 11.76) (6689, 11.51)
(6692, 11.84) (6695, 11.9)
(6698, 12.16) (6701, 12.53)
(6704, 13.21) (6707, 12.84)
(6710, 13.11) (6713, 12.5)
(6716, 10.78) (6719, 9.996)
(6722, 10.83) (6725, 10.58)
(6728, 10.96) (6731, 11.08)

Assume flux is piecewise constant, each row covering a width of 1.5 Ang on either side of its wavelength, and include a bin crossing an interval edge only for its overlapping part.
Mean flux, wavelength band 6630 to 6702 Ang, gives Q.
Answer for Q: 13.2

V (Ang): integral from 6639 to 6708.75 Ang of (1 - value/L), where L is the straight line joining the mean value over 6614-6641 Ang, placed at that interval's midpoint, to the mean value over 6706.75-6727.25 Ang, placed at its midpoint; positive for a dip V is 1.85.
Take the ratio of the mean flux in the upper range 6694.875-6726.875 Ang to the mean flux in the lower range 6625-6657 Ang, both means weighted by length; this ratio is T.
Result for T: 0.83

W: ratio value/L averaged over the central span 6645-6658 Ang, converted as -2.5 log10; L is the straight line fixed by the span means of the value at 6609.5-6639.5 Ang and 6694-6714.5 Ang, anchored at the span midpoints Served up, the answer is 0.13 mag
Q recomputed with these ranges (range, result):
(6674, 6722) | 12.1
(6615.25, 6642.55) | 15.3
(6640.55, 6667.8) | 13.4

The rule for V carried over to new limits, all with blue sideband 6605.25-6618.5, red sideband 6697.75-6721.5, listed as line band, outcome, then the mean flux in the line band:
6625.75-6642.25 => 0.9 Ang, 14.9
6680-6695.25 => 1.7 Ang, 11.7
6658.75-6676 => 0.7 Ang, 13.6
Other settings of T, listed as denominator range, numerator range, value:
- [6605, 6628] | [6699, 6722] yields 0.74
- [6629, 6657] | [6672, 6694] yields 0.87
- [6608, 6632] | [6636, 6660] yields 0.85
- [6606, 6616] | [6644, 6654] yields 0.79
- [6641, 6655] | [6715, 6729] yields 0.77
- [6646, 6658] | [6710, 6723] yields 0.88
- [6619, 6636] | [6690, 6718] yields 0.80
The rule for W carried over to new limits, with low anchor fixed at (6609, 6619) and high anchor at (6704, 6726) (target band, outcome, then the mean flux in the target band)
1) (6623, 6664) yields 0.096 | 14.1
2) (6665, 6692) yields 0.062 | 12.8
